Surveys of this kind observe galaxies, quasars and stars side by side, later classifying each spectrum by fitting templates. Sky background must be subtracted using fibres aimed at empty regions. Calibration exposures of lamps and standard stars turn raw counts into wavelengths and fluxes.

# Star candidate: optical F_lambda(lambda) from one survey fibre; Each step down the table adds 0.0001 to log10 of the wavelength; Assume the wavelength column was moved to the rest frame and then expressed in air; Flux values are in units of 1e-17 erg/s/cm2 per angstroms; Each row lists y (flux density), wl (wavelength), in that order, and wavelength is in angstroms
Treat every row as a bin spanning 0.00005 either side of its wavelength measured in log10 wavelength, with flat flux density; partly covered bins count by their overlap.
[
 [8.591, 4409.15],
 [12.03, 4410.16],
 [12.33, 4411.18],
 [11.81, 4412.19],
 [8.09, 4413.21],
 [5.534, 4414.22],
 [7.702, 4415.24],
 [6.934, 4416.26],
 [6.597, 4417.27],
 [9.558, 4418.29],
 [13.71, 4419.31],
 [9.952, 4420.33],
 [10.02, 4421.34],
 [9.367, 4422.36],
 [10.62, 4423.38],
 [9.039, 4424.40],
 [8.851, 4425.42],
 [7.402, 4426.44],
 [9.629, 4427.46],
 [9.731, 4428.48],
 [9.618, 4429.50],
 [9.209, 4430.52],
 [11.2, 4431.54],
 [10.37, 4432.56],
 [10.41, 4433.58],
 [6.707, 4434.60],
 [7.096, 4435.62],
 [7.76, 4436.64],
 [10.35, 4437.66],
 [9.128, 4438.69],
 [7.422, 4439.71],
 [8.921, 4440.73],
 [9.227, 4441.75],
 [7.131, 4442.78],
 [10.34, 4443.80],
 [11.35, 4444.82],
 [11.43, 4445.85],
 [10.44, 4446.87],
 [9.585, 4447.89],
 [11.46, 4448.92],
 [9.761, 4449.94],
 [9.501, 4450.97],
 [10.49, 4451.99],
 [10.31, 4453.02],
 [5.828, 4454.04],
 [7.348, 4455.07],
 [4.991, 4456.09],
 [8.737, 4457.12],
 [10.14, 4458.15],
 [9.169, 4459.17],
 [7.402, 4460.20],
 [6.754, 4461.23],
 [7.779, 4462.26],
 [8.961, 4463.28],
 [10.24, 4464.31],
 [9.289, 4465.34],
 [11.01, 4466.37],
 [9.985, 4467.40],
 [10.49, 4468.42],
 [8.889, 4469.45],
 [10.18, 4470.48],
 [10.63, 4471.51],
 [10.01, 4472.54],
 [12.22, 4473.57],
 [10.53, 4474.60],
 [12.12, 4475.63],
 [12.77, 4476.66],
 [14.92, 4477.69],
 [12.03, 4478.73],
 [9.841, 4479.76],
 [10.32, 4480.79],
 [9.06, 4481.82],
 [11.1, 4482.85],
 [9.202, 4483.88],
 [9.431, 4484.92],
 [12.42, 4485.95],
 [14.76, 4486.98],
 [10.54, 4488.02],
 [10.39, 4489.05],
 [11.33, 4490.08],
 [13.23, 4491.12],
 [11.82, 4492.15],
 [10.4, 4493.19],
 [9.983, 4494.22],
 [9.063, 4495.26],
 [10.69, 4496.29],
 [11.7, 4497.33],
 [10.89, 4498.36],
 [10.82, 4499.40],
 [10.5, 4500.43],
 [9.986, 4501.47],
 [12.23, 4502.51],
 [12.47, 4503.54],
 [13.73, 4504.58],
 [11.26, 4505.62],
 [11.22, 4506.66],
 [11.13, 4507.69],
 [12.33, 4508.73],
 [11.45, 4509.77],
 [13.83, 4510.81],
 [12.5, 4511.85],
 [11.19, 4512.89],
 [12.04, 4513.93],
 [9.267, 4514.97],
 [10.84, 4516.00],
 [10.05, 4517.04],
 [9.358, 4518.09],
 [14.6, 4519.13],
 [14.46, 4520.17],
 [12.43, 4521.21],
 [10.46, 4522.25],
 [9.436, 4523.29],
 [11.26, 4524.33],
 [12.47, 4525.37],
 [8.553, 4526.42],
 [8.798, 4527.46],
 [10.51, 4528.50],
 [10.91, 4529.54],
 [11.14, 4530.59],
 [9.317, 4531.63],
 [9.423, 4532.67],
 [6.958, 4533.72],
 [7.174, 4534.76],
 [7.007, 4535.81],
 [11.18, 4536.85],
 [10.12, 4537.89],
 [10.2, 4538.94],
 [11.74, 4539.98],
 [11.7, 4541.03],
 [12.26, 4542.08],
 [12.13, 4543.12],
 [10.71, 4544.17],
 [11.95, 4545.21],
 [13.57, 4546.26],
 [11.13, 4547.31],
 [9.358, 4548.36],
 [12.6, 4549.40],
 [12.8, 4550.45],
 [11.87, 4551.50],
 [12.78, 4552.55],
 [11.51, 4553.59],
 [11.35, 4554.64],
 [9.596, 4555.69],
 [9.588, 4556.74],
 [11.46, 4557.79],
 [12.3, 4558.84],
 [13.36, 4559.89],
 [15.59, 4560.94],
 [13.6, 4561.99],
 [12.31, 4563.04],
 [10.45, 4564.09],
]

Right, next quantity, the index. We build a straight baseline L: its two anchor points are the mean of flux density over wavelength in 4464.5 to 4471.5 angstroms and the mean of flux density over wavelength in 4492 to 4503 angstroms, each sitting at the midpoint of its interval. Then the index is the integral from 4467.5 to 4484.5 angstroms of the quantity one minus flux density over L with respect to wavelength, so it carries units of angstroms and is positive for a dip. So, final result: -1.1 angstroms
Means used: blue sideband 10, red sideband 10.7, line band 10.9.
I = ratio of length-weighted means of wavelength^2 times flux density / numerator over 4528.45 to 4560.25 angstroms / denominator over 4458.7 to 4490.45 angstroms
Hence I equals 1.1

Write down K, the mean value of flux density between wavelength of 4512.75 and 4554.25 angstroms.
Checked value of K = 10.9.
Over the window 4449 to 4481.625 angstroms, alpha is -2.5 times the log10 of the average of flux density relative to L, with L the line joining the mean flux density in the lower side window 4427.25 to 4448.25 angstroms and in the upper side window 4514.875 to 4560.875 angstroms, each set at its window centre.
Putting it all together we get 0.01 mag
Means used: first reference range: 9.38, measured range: 9.78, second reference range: 11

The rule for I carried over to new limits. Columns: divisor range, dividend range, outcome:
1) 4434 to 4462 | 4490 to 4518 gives 1.31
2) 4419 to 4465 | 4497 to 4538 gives 1.22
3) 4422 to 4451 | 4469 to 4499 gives 1.20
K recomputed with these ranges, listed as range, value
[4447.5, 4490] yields 10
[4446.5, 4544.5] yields 10.5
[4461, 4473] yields 9.58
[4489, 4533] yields 11.2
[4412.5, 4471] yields 9.12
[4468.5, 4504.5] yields 11.1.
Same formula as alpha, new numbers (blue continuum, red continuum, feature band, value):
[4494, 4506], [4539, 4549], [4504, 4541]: 0.051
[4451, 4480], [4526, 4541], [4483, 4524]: -0.177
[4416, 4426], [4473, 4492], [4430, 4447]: 0.086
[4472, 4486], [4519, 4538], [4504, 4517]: -0.109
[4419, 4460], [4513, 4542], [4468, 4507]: -0.124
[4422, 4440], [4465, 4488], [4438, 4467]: 0.101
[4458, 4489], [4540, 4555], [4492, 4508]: -0.018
